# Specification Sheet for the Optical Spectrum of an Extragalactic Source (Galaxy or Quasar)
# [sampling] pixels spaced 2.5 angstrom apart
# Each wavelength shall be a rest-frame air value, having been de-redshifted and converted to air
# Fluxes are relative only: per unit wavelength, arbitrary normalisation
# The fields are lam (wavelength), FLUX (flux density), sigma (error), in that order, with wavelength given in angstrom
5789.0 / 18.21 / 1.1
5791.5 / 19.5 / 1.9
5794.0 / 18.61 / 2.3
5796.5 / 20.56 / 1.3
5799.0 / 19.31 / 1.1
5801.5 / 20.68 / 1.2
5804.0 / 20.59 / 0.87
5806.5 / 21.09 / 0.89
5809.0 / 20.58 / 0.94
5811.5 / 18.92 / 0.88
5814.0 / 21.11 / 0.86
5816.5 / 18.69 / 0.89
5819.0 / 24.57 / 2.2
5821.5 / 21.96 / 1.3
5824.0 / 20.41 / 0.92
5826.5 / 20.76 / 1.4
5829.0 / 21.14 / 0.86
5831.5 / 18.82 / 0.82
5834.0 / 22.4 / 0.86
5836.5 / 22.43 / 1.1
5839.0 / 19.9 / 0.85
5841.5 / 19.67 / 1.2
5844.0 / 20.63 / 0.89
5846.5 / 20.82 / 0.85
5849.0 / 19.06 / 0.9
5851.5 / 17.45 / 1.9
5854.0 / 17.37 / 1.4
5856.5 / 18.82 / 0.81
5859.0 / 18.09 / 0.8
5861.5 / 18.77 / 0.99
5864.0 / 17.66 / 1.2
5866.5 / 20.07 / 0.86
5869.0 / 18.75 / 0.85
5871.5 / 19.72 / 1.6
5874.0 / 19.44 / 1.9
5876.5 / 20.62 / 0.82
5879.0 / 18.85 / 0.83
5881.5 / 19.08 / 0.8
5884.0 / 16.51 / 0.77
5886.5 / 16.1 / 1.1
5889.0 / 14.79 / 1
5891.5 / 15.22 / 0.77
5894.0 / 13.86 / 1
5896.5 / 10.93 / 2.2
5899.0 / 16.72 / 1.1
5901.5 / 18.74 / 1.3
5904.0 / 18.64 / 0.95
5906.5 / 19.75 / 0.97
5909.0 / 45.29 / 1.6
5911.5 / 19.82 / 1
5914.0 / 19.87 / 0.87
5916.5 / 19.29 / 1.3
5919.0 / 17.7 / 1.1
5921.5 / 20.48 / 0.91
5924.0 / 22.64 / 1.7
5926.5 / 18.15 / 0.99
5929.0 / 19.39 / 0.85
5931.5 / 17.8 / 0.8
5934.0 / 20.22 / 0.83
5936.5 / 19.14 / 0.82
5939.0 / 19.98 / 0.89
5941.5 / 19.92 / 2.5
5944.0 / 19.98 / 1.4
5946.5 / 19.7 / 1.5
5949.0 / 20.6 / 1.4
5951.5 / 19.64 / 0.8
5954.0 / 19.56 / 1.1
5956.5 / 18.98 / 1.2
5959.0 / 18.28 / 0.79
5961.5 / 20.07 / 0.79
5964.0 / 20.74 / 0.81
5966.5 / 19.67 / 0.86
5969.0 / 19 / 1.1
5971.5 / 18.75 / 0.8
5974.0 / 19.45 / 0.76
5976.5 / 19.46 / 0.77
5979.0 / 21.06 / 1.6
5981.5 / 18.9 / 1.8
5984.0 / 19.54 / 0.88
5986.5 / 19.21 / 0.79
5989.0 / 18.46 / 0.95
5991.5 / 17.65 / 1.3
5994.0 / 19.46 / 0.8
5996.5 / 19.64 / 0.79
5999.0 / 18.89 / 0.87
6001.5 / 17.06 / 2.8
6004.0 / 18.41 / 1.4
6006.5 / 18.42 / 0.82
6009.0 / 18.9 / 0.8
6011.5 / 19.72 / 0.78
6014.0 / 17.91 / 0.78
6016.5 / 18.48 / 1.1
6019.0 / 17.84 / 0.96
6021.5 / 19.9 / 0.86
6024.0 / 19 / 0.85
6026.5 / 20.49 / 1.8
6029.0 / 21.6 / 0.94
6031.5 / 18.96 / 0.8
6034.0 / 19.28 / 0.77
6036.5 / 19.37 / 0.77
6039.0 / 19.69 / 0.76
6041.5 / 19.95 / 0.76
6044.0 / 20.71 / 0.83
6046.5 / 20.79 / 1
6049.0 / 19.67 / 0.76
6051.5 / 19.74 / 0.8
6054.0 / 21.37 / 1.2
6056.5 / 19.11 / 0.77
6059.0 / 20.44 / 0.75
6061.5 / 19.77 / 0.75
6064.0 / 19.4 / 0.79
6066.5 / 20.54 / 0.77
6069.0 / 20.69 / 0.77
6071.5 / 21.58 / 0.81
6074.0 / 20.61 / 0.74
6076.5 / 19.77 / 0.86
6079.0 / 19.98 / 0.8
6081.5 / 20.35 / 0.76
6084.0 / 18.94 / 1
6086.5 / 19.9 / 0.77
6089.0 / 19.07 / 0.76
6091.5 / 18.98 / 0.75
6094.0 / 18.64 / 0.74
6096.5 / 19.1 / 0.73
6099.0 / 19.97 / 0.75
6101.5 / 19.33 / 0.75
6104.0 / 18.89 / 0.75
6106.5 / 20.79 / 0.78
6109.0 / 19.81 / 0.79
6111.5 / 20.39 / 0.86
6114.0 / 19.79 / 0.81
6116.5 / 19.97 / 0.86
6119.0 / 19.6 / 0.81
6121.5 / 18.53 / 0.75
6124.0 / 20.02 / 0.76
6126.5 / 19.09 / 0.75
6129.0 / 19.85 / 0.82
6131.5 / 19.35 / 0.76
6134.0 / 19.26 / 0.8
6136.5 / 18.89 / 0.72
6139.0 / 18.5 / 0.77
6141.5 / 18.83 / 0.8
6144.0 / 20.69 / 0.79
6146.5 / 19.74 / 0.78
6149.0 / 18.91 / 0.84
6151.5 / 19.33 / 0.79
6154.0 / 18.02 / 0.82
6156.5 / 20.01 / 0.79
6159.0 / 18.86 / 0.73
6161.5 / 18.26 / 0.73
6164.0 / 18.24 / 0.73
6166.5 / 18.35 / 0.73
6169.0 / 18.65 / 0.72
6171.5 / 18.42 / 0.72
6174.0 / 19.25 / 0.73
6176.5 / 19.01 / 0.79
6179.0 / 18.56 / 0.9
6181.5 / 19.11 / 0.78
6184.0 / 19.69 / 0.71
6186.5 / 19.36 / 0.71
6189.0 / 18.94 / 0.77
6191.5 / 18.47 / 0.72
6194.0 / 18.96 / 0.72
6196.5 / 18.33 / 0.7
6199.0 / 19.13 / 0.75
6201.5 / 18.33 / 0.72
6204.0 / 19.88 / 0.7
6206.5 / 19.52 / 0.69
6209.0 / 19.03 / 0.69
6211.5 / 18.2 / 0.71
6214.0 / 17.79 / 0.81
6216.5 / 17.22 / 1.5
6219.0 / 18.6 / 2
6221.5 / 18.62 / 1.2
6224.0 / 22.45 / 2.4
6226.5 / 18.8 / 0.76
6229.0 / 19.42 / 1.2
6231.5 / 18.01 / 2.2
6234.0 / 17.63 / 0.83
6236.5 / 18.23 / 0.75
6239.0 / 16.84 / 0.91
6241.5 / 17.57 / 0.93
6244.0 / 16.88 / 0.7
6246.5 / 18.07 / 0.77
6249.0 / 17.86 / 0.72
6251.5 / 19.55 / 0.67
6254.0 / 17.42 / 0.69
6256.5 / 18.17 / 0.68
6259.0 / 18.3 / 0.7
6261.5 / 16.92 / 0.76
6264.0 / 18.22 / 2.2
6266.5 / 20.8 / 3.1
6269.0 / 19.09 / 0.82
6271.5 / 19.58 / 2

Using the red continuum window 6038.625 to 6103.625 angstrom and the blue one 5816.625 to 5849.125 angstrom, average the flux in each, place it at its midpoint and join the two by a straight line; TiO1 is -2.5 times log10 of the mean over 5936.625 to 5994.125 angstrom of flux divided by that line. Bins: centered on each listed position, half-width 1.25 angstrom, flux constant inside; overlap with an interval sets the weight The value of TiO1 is 0.05 mag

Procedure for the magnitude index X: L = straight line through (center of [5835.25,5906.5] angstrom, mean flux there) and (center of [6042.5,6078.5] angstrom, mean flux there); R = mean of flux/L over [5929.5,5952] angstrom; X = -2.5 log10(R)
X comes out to -0.04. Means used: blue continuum 18.2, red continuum 20.3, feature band 19.7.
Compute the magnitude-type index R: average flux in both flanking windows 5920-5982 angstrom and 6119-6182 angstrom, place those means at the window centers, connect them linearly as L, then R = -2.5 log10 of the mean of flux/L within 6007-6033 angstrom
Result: 0.01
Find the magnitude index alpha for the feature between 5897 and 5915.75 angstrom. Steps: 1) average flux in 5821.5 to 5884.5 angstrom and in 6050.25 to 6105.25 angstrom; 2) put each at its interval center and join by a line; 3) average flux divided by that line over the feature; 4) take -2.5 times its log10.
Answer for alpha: -0.13 mag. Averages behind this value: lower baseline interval 19.6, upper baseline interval 19.8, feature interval 22.1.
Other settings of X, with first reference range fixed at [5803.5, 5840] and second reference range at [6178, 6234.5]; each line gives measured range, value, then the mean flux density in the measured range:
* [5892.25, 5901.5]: 0.37 mag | 14.6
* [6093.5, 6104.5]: 0.01 mag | 19.2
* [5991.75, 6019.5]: 0.08 mag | 18.6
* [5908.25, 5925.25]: -0.13 mag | 22.9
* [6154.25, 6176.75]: 0.02 mag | 18.7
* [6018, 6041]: 0.01 mag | 19.6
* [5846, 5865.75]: 0.13 mag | 18.5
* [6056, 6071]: -0.03 mag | 20.1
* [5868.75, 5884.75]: 0.08 mag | 19.1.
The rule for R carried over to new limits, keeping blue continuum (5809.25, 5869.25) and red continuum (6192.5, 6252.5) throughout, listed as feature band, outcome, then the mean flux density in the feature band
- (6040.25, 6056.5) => -0.06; 20.3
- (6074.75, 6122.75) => -0.03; 19.6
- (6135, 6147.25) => -0.03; 19.3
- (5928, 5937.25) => 0.03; 19.1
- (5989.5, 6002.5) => 0.05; 18.6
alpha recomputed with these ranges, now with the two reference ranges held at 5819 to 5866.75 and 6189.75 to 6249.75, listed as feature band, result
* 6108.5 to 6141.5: -0.033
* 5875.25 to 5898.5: 0.213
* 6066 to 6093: -0.054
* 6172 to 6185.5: -0.025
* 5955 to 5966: -0.003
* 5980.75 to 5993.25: 0.034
